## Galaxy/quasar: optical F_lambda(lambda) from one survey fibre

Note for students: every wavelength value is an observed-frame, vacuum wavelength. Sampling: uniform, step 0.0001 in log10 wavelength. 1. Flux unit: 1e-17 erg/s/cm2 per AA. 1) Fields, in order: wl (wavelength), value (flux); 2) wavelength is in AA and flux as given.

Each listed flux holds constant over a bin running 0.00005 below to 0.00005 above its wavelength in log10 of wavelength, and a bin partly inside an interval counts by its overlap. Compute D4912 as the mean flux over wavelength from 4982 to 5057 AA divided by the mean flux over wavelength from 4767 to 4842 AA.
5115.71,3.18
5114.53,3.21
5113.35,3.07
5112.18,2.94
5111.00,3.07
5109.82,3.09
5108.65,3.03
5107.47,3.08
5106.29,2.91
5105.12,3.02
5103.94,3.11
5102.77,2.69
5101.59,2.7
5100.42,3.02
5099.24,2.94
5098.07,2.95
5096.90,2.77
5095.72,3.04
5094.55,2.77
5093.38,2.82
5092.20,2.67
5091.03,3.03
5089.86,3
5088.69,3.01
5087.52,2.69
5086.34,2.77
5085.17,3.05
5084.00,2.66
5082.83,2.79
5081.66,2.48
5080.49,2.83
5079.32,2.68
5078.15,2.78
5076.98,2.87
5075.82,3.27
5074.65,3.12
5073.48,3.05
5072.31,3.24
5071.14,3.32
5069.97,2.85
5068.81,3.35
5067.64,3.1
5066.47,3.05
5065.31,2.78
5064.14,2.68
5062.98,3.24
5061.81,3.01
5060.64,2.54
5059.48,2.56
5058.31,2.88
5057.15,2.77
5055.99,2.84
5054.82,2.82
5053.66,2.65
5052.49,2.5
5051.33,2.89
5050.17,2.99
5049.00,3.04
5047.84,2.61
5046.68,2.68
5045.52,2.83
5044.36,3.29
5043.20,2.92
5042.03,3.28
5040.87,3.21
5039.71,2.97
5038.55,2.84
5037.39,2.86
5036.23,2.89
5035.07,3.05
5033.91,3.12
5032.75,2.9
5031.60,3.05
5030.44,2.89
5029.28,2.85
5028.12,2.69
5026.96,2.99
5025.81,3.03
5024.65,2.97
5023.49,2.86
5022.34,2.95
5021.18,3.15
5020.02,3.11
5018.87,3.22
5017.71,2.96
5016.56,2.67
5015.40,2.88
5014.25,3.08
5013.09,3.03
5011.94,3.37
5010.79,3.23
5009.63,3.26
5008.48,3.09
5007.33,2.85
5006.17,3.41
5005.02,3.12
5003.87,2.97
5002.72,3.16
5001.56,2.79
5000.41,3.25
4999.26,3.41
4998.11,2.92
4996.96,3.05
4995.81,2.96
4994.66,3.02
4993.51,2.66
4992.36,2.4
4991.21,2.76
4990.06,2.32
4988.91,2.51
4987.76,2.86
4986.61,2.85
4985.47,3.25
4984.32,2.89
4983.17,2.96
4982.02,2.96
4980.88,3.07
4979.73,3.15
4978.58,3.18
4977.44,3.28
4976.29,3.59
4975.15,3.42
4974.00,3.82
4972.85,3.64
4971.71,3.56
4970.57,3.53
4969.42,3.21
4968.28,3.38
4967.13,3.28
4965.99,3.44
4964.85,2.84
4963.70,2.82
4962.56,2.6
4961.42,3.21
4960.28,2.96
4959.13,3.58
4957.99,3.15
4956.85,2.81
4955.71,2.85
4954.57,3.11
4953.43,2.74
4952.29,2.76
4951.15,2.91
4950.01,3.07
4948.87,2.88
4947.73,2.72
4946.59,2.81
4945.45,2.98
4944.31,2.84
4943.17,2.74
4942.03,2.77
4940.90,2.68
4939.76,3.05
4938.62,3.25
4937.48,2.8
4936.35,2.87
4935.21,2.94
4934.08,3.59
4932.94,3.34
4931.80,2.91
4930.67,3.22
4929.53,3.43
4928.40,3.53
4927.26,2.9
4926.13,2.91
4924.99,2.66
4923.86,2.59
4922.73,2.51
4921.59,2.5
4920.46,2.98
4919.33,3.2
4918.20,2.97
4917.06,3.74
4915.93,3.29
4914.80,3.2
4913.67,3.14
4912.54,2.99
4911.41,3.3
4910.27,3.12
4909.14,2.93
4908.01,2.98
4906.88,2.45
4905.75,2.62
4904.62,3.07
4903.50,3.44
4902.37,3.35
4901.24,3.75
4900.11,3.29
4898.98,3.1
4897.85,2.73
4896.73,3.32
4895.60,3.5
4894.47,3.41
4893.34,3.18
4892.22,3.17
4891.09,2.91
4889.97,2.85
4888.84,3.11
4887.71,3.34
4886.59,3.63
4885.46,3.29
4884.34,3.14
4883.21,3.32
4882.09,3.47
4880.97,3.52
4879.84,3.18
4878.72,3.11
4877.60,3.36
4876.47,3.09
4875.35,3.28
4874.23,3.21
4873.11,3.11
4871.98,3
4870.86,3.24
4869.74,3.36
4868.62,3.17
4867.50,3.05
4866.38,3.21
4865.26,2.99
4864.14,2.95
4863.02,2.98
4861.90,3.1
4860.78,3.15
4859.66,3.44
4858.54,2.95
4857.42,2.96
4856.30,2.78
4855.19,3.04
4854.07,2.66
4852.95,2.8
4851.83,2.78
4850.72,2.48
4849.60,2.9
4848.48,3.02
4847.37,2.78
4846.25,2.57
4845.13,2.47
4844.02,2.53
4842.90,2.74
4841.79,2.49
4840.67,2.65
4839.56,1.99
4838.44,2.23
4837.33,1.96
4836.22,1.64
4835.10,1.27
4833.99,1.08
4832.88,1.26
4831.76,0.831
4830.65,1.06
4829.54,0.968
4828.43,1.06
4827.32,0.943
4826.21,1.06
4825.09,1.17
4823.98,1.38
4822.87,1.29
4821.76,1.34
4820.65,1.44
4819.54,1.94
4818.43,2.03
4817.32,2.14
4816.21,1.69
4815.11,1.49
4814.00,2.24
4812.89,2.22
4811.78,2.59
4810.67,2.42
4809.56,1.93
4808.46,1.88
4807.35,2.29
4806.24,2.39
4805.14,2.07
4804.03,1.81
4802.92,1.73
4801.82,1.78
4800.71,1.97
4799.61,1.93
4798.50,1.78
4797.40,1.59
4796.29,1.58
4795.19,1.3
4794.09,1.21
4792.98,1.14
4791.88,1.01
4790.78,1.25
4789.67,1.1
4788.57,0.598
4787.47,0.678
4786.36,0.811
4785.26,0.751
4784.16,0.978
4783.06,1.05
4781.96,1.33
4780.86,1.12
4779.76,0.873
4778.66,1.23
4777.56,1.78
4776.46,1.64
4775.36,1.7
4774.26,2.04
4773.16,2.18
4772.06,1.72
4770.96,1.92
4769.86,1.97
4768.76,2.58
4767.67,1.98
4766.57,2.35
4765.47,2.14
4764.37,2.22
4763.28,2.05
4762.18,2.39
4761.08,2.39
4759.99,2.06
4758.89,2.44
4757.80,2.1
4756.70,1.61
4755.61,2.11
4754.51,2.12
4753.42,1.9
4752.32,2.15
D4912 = 1.85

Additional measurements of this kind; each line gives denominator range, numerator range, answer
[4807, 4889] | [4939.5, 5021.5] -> 1.23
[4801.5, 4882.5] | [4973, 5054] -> 1.27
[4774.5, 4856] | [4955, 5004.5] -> 1.76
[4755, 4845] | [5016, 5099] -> 1.71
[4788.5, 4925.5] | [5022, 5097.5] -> 1.16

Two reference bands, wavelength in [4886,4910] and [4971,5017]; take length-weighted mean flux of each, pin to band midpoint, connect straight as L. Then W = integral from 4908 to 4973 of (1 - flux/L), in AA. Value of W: 1.5 AA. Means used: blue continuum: 3.15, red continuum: 3.07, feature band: 3.04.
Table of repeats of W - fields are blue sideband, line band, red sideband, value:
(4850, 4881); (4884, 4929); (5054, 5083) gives -1.0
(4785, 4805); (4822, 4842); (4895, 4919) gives 5.4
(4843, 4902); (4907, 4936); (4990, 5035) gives -0.1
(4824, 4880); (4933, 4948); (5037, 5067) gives -1.6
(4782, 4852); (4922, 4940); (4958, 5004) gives -2.4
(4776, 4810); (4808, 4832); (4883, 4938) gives 2.5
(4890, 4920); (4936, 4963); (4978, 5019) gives 1.3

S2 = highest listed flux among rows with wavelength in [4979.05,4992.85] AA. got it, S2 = 3.25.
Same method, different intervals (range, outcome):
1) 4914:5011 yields 3.82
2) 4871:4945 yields 3.75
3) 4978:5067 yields 3.41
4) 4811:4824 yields 2.59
